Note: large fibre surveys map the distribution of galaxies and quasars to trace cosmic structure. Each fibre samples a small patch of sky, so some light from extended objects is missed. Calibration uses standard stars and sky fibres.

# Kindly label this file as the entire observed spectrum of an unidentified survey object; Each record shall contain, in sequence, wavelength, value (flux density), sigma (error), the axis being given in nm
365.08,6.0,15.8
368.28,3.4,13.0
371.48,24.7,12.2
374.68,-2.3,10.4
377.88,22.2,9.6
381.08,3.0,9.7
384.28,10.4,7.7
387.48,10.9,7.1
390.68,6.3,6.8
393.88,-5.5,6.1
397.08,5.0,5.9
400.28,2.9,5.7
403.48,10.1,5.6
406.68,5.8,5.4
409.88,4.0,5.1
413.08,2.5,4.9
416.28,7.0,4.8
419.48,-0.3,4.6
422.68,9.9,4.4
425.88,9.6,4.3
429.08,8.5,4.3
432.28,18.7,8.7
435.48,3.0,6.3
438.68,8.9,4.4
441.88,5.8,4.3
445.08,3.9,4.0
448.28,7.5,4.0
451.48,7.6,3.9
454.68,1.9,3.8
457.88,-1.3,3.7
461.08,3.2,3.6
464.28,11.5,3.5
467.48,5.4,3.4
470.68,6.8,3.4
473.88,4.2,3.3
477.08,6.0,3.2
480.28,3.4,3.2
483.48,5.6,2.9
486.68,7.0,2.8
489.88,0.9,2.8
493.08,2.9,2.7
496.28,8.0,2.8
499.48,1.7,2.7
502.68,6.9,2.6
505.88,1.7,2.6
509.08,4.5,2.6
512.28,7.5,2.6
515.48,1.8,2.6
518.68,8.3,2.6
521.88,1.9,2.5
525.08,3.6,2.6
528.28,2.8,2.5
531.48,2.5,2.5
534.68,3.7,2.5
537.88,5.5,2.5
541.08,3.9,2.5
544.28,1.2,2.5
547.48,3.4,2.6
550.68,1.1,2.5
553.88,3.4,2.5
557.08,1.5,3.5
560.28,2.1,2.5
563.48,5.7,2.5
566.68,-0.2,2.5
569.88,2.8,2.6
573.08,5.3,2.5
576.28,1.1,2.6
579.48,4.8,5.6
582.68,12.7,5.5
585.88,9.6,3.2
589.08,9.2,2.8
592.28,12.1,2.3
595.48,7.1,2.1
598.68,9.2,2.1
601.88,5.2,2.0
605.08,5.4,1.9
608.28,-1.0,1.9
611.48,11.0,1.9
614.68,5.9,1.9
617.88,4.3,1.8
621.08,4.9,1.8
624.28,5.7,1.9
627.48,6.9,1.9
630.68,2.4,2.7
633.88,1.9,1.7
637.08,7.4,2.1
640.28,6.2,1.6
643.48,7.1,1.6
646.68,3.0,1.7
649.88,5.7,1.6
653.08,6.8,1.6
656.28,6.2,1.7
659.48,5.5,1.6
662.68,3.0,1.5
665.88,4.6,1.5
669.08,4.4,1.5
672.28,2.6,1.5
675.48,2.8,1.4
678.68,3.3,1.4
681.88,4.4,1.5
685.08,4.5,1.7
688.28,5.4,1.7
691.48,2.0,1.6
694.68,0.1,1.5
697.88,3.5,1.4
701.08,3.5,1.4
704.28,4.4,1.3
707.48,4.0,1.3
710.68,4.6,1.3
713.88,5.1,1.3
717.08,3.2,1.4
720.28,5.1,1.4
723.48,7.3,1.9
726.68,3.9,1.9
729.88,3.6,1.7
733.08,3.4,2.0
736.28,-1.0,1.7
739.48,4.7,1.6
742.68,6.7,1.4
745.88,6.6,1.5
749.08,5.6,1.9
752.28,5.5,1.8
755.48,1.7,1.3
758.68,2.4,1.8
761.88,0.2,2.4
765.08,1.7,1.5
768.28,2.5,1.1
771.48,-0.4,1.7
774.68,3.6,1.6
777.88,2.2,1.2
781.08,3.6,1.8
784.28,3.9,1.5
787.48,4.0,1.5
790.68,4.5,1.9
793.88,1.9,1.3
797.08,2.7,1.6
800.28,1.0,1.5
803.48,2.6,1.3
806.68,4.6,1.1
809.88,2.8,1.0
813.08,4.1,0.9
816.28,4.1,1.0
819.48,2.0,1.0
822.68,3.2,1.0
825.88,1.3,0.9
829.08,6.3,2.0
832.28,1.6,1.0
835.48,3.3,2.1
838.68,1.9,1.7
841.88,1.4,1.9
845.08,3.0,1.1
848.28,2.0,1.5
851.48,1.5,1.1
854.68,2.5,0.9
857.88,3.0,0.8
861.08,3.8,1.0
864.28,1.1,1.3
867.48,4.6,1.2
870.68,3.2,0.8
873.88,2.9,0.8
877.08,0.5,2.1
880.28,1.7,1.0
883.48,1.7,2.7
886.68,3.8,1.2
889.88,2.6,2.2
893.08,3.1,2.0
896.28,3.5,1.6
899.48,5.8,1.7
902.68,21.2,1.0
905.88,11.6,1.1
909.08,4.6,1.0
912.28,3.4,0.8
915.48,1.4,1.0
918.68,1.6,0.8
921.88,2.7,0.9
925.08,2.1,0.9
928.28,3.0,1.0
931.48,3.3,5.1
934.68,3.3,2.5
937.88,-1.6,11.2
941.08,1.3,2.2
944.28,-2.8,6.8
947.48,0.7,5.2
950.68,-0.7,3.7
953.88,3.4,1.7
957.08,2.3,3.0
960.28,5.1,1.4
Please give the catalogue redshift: 1.42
